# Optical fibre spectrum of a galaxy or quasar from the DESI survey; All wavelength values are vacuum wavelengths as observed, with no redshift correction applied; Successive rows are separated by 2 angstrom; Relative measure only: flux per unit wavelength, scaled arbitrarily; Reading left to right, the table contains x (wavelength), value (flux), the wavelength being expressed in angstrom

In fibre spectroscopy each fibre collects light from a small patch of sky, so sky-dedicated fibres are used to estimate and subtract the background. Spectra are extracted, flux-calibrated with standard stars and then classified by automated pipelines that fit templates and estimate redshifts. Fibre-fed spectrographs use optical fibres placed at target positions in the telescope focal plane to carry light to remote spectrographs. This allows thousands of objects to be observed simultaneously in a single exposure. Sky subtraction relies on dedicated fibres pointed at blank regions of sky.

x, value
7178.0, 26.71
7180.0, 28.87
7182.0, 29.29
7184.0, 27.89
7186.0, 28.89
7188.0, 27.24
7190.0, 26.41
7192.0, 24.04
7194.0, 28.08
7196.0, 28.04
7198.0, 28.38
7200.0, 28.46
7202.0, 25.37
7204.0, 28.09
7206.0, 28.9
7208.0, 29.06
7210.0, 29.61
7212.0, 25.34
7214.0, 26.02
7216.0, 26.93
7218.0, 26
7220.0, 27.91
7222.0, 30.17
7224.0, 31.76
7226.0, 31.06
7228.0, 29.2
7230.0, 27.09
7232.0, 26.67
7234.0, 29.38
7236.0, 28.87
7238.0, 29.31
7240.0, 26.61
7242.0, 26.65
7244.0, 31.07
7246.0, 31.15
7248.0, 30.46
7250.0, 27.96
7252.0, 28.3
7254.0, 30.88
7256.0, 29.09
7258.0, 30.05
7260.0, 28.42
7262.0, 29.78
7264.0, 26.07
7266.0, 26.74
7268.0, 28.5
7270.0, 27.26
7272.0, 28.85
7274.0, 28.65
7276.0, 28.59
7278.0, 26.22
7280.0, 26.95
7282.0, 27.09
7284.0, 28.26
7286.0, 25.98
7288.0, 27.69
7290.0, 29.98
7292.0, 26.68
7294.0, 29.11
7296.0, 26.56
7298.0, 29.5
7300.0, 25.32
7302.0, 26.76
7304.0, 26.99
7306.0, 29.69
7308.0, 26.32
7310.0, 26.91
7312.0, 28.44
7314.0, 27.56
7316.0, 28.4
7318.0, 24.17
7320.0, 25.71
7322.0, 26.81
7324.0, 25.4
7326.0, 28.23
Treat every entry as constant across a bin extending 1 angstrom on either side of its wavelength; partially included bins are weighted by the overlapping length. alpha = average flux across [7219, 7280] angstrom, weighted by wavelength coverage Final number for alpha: 28.7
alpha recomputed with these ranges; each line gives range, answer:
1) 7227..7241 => 28.2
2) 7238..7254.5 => 29.1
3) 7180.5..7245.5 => 28.1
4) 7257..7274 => 28.2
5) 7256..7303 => 27.8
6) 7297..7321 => 27.1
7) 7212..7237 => 28.3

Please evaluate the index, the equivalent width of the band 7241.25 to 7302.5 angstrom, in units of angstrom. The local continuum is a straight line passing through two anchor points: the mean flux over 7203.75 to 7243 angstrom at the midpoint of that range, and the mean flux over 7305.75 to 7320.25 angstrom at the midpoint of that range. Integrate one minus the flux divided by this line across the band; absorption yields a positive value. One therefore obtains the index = -1.4 angstrom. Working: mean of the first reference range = 28.2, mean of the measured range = 28.2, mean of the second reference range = 27.1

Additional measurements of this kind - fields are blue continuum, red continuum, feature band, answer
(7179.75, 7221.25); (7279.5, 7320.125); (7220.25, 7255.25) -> -2.2 angstrom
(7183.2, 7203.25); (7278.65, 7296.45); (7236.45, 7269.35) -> -1.6 angstrom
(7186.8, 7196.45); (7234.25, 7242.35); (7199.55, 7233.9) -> -0.8 angstrom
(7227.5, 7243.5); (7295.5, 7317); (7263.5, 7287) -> 0.2 angstrom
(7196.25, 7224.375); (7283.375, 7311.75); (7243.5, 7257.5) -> -1.0 angstrom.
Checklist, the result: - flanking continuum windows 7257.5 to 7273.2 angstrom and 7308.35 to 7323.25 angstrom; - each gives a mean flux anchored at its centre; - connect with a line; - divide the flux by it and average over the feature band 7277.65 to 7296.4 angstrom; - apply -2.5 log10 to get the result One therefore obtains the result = 0.00 mag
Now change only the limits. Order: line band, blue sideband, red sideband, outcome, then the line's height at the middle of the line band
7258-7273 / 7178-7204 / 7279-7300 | -0.017 mag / 27.6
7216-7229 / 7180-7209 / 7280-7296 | -0.054 mag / 27.7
